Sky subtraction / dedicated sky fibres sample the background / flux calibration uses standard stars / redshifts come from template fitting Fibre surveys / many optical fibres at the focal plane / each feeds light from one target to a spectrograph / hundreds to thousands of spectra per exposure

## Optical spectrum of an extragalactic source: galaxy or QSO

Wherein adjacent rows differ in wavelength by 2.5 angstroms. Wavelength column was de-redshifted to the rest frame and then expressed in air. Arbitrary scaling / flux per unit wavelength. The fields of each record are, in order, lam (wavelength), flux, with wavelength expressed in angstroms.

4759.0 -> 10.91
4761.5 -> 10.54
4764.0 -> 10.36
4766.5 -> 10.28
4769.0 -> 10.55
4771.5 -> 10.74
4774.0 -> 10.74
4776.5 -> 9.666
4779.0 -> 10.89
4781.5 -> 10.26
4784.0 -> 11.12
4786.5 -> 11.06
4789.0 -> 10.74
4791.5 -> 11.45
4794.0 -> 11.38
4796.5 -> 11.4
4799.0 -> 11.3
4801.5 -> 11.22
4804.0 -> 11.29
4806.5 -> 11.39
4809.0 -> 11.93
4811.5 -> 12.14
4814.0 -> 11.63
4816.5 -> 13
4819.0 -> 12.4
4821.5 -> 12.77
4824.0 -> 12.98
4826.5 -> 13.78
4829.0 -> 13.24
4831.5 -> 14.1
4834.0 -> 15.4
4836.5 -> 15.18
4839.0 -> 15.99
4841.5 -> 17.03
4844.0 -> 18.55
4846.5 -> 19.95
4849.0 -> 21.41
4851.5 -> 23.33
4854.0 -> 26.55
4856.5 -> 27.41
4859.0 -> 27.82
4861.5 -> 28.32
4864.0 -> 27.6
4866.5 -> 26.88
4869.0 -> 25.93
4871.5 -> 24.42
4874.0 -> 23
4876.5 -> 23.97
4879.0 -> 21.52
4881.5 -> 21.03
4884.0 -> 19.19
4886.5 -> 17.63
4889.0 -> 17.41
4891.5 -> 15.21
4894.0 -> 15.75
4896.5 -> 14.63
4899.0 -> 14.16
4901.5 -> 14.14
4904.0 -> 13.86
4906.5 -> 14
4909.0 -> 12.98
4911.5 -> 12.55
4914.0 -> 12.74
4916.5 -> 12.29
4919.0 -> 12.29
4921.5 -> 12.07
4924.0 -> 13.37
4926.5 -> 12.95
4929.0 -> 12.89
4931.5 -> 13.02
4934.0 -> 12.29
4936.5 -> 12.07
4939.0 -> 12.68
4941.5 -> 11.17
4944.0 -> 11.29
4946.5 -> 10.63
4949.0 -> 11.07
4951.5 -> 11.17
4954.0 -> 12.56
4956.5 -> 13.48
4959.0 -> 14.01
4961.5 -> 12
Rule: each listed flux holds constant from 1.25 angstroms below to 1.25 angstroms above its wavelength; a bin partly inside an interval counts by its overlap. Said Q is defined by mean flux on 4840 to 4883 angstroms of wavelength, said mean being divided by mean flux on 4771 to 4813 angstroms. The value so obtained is 2.14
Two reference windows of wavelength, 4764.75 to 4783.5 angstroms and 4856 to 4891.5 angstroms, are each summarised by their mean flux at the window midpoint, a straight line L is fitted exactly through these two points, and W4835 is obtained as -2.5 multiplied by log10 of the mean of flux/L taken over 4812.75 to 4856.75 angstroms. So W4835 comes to 0.12 mag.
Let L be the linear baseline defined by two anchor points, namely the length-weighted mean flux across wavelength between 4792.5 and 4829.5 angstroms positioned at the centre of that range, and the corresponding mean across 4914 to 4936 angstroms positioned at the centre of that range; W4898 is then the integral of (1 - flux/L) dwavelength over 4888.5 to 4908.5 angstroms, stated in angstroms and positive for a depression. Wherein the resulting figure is -3.6 angstroms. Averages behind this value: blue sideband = 12.1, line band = 14.7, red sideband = 12.6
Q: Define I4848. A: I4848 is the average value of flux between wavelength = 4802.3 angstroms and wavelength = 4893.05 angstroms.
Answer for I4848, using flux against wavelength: 18.6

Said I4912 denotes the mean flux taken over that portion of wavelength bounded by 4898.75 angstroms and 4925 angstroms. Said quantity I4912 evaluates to 13.1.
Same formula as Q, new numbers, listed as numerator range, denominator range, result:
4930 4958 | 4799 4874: 0.66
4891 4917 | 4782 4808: 1.24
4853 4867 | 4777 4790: 2.56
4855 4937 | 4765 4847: 1.42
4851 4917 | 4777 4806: 1.79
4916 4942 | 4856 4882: 0.49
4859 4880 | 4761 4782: 2.43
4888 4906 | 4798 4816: 1.29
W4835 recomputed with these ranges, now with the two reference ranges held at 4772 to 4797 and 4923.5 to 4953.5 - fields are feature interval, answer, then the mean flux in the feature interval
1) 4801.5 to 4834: -0.138 mag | 12.6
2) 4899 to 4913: -0.152 mag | 13.6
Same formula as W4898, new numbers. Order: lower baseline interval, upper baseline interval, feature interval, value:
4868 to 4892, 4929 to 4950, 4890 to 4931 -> 6.9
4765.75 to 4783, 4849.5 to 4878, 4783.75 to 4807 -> 4.6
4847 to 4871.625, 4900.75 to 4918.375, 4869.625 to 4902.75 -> 0.8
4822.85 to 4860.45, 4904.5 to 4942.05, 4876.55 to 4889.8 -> -3.4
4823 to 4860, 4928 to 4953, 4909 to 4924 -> 1.1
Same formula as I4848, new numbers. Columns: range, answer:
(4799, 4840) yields 13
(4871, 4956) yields 14.7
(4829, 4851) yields 17.2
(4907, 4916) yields 12.8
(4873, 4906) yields 17.7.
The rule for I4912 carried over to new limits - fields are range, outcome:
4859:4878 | 25.8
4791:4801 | 11.4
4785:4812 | 11.4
